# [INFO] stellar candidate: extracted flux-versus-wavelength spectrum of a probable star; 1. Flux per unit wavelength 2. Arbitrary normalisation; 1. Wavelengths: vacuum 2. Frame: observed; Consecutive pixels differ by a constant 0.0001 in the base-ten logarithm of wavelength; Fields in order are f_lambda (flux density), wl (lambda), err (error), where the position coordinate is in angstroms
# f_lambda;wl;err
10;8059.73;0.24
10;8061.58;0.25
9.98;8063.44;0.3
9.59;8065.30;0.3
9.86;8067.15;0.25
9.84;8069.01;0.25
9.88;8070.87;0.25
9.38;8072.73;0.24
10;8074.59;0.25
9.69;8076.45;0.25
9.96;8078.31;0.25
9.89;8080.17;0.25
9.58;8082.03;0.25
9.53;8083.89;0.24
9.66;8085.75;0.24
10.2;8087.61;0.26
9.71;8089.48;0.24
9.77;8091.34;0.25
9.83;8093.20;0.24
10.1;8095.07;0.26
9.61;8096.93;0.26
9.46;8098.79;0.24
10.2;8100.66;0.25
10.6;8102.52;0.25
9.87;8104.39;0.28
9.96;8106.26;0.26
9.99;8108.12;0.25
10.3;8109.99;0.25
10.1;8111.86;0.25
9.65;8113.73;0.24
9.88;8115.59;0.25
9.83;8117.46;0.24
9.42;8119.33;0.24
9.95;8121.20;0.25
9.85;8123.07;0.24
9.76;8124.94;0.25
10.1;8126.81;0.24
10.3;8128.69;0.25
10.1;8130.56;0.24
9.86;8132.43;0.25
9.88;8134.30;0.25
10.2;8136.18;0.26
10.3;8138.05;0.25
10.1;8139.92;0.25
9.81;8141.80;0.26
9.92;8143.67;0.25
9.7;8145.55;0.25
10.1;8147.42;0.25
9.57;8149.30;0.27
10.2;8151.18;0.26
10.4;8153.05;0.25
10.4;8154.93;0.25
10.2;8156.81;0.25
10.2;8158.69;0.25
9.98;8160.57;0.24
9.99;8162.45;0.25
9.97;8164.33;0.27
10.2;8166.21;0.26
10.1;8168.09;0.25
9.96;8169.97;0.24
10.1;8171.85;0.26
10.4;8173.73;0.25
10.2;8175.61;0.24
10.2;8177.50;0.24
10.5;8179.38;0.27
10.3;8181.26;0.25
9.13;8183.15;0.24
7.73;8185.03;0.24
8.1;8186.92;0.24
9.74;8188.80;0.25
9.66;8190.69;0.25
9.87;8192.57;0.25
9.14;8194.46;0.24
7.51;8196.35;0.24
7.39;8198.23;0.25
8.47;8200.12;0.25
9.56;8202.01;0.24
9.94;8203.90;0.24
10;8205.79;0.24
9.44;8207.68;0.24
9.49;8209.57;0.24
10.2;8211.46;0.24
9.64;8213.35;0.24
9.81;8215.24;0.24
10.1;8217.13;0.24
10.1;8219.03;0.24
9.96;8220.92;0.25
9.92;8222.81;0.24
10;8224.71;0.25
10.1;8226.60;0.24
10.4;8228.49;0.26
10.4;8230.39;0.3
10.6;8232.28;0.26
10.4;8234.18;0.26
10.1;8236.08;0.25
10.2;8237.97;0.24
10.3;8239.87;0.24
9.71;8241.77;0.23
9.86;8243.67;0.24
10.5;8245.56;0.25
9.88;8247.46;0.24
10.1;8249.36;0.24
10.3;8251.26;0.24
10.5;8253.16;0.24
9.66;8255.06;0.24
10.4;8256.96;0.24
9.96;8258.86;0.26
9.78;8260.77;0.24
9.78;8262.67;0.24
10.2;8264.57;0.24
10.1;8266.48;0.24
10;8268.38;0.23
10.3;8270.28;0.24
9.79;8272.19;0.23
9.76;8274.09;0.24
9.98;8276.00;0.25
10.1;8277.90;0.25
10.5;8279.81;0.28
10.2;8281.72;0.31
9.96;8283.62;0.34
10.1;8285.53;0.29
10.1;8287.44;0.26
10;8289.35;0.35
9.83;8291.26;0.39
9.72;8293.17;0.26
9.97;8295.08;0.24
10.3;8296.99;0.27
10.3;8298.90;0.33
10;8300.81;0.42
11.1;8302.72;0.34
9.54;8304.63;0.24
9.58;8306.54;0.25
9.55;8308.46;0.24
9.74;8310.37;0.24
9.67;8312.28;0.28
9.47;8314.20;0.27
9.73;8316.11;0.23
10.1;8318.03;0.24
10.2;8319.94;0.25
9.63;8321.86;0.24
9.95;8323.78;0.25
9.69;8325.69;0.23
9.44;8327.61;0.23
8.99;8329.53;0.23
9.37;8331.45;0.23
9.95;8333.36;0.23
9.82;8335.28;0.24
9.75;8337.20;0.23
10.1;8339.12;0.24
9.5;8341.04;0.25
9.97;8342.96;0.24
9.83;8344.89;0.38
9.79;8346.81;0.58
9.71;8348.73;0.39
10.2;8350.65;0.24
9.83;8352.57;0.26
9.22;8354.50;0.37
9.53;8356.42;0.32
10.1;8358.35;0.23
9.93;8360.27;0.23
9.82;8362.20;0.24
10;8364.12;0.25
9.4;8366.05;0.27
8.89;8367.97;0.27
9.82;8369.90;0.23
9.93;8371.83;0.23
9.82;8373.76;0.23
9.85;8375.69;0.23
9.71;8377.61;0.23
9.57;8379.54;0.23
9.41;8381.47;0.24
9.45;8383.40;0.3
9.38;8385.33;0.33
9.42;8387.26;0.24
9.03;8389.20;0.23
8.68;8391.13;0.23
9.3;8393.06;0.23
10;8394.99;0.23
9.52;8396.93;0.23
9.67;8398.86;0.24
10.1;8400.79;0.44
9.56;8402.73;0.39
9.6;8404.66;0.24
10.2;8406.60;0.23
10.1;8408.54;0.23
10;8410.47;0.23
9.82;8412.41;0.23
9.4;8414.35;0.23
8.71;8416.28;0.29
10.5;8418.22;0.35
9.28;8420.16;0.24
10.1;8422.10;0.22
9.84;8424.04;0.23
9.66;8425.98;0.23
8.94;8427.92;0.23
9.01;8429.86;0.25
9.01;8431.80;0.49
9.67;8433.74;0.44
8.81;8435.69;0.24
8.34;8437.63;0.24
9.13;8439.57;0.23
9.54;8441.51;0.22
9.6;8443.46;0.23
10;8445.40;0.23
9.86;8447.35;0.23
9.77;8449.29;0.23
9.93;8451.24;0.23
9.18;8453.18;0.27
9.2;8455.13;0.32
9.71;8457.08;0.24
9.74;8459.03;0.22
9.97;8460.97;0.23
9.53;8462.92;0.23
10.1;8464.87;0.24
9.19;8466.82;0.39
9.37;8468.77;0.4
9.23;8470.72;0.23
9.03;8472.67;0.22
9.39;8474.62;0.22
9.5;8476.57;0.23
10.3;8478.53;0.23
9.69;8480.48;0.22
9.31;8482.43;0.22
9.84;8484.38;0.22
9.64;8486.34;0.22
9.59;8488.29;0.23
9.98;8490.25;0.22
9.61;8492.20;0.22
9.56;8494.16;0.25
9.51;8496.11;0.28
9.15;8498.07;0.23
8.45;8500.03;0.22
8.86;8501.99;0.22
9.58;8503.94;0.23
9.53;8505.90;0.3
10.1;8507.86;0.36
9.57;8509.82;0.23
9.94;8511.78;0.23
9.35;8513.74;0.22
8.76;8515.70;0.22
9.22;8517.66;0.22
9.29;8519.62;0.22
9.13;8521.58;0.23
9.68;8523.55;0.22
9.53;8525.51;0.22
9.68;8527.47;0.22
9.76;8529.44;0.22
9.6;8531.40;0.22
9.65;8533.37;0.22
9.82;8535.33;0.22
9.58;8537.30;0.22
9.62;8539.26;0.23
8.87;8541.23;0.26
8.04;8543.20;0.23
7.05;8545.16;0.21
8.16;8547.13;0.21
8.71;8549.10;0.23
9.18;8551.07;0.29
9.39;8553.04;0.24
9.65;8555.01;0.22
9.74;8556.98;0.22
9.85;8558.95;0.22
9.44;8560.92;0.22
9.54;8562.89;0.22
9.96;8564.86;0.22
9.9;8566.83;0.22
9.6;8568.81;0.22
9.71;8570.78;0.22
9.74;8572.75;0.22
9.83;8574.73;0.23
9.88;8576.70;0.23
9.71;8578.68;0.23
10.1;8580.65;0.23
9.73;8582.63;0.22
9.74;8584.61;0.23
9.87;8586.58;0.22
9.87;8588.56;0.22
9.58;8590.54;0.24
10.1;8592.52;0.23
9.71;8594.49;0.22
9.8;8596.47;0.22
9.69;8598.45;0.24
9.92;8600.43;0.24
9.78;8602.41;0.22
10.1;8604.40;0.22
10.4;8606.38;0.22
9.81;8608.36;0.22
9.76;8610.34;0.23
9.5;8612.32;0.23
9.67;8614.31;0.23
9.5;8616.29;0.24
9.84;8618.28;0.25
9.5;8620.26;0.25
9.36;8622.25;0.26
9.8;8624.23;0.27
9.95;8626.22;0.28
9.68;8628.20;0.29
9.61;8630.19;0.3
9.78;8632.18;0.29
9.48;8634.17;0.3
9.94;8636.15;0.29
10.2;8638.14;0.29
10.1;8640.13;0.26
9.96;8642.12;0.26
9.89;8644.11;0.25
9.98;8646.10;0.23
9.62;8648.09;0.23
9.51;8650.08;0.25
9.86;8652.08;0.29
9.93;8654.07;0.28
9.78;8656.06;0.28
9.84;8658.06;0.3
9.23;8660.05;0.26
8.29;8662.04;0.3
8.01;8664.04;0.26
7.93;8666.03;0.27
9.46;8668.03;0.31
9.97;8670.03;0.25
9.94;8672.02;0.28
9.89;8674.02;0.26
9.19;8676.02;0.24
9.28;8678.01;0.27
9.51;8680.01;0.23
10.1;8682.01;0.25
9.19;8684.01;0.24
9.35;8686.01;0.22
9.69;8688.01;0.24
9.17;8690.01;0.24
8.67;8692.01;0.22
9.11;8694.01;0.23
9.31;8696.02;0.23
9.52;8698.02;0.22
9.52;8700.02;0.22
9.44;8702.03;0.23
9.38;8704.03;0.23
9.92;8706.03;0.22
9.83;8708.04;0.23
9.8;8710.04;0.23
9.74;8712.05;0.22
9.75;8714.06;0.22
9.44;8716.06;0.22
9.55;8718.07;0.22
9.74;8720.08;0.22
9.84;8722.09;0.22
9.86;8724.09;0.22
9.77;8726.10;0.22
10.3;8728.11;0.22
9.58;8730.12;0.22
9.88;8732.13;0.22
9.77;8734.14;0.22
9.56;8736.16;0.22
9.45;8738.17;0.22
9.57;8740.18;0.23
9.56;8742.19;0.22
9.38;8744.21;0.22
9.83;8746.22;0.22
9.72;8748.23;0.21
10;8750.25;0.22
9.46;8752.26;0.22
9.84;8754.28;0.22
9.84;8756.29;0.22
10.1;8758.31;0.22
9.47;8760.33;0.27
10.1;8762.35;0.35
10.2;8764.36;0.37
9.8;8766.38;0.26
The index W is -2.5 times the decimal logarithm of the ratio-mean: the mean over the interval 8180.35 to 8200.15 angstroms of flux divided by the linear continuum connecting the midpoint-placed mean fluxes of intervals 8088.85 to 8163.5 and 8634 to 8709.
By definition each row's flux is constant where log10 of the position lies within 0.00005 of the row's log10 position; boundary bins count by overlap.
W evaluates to 0.13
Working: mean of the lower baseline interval 9.98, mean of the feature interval 8.84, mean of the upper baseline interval 9.5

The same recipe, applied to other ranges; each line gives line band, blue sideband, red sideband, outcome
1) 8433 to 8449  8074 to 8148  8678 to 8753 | 0.04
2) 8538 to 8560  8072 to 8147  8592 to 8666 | 0.09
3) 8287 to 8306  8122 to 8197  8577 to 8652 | -0.03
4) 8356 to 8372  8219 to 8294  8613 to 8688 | 0.03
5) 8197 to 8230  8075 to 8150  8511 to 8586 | 0.01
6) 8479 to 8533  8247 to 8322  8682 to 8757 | 0.04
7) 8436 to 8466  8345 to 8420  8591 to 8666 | 0.01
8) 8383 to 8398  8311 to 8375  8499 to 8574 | 0.03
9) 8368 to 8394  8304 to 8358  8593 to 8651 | 0.03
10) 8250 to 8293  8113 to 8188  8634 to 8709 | -0.03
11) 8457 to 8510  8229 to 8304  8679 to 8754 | 0.04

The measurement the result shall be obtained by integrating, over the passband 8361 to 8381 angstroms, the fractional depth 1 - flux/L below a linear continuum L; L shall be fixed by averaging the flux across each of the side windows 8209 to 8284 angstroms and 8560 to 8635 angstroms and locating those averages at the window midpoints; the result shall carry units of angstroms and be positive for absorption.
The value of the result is 0.6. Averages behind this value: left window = 10.1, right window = 9.76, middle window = 9.68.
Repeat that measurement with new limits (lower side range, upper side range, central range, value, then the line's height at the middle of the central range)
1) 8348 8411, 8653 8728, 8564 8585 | -0.60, 9.54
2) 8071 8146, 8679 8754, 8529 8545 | 0.75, 9.69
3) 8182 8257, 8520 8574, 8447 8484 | -0.53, 9.44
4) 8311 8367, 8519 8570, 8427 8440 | 0.78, 9.55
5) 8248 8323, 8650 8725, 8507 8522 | 0.41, 9.69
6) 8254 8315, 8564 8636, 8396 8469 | 2.33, 9.89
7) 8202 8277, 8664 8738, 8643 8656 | -0.29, 9.59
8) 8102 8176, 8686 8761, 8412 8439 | 1.33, 9.83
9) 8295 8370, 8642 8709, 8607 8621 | -0.26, 9.5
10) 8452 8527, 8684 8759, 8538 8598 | 0.37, 9.53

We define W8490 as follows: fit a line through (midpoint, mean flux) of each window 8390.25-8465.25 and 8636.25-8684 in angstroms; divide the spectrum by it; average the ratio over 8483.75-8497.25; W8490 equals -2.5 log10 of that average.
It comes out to -0.01 mag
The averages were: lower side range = 9.56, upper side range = 9.54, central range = 9.66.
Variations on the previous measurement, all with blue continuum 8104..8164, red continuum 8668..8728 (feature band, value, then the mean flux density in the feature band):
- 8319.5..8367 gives 0.01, 9.74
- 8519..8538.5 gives 0.01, 9.58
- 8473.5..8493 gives 0.01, 9.68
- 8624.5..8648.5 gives -0.03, 9.85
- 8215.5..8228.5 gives -0.01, 10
